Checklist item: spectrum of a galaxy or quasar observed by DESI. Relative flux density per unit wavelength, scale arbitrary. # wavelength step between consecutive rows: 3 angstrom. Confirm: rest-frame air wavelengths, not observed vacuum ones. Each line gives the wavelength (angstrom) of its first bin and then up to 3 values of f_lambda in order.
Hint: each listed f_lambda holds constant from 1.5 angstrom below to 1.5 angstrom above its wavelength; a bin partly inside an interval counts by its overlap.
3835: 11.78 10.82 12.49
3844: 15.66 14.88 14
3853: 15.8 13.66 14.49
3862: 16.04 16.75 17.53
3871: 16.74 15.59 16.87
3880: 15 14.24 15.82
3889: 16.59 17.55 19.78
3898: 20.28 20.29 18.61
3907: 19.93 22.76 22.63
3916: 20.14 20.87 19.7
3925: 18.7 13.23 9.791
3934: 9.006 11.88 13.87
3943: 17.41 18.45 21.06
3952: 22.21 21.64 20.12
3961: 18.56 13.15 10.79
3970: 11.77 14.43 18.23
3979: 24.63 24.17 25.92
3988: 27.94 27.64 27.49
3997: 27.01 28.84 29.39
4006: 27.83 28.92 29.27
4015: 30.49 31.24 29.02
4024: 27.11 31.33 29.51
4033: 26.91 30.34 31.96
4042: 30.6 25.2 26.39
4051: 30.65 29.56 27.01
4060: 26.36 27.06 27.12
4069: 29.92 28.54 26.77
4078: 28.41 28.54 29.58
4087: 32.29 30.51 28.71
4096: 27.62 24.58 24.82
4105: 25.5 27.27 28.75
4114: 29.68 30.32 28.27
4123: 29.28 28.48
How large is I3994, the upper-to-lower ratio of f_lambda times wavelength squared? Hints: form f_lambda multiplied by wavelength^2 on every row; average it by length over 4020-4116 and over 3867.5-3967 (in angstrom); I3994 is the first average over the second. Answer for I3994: 1.8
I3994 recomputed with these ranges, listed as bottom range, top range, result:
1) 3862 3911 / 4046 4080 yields 1.73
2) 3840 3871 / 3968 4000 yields 1.61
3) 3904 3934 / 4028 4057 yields 1.70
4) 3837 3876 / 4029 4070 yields 2.08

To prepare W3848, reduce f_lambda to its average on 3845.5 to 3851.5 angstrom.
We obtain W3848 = 14.4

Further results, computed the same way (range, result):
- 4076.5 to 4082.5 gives 28.5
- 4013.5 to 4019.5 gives 30.9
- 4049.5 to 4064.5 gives 28.1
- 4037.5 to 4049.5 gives 28.5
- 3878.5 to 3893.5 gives 15.8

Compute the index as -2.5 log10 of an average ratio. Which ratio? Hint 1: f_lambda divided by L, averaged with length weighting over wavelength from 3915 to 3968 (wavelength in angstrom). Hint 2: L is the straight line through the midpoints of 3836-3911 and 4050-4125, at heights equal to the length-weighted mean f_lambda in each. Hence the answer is 0.20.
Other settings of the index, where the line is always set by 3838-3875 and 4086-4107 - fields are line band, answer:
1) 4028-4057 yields -0.17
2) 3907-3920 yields -0.19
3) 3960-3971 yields 0.47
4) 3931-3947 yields 0.39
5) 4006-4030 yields -0.25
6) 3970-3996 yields -0.07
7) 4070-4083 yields -0.06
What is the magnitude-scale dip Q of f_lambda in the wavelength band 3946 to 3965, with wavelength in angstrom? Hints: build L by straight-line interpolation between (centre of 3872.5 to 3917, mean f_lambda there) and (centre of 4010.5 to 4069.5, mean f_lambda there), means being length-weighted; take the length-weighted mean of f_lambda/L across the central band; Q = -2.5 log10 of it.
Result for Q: 0.16 mag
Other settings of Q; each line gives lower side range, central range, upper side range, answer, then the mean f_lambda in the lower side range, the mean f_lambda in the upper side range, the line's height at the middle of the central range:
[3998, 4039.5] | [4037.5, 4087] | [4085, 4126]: 0.01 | 29.4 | 28.3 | 28.8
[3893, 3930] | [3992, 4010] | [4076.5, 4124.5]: -0.19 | 19.6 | 28.4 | 23.7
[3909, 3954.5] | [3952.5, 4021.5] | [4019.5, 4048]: 0.01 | 17.5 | 29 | 23.7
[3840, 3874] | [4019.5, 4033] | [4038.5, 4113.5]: -0.15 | 15.3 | 28.1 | 25.2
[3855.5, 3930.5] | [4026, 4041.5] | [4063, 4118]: -0.19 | 17.7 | 28.2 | 25.2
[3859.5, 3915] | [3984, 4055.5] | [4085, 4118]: -0.19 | 17.9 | 28.2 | 24.3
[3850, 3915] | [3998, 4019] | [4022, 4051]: -0.10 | 17.4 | 28.9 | 26.8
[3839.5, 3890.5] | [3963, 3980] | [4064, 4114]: 0.37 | 15.4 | 28.1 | 21.4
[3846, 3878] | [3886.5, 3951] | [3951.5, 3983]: -0.06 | 15.7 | 17.9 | 16.9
